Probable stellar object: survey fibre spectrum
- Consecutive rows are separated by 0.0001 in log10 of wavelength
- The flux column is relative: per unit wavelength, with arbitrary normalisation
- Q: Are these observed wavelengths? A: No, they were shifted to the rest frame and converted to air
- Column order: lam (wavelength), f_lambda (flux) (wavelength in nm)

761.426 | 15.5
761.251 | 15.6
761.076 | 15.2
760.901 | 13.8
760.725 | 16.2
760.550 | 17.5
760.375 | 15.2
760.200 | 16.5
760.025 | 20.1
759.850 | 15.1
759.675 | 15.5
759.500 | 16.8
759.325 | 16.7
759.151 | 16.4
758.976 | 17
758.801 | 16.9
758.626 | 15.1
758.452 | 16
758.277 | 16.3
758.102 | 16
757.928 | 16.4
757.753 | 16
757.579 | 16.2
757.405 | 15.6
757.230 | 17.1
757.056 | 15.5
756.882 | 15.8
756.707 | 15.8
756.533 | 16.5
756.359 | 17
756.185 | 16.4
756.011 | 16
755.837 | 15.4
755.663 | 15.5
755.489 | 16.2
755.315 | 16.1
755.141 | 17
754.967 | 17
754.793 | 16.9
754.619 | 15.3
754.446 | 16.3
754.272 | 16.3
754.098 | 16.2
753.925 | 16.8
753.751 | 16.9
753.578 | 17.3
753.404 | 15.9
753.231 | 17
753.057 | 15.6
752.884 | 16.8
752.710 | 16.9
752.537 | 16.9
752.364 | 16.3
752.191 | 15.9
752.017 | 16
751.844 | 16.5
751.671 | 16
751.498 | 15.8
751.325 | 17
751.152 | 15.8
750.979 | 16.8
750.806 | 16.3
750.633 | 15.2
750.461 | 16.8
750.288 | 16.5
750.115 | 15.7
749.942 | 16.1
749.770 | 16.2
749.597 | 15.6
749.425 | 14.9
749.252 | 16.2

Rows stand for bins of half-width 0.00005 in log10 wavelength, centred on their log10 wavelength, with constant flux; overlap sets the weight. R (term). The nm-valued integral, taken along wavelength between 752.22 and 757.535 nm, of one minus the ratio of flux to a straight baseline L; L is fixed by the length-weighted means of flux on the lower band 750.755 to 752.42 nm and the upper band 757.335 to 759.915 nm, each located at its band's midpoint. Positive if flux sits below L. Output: -0.05 nm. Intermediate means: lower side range 16.2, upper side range 16.1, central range 16.3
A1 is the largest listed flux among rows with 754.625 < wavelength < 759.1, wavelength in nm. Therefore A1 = 17.1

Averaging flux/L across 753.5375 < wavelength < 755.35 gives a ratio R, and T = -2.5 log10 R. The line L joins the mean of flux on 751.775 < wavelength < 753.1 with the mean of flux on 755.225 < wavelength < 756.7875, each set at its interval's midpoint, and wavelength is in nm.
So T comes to -0.021 mag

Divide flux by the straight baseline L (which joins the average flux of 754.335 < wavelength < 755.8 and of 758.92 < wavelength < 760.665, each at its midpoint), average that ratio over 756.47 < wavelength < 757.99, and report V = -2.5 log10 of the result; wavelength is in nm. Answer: 0.02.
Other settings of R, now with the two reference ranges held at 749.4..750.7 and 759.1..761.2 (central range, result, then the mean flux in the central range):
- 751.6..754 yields -0.07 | 16.5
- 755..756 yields 0.00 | 16.1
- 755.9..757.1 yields 0.00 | 16.2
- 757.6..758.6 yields 0.01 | 16.1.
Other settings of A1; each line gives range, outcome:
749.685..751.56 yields 17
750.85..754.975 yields 17.3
